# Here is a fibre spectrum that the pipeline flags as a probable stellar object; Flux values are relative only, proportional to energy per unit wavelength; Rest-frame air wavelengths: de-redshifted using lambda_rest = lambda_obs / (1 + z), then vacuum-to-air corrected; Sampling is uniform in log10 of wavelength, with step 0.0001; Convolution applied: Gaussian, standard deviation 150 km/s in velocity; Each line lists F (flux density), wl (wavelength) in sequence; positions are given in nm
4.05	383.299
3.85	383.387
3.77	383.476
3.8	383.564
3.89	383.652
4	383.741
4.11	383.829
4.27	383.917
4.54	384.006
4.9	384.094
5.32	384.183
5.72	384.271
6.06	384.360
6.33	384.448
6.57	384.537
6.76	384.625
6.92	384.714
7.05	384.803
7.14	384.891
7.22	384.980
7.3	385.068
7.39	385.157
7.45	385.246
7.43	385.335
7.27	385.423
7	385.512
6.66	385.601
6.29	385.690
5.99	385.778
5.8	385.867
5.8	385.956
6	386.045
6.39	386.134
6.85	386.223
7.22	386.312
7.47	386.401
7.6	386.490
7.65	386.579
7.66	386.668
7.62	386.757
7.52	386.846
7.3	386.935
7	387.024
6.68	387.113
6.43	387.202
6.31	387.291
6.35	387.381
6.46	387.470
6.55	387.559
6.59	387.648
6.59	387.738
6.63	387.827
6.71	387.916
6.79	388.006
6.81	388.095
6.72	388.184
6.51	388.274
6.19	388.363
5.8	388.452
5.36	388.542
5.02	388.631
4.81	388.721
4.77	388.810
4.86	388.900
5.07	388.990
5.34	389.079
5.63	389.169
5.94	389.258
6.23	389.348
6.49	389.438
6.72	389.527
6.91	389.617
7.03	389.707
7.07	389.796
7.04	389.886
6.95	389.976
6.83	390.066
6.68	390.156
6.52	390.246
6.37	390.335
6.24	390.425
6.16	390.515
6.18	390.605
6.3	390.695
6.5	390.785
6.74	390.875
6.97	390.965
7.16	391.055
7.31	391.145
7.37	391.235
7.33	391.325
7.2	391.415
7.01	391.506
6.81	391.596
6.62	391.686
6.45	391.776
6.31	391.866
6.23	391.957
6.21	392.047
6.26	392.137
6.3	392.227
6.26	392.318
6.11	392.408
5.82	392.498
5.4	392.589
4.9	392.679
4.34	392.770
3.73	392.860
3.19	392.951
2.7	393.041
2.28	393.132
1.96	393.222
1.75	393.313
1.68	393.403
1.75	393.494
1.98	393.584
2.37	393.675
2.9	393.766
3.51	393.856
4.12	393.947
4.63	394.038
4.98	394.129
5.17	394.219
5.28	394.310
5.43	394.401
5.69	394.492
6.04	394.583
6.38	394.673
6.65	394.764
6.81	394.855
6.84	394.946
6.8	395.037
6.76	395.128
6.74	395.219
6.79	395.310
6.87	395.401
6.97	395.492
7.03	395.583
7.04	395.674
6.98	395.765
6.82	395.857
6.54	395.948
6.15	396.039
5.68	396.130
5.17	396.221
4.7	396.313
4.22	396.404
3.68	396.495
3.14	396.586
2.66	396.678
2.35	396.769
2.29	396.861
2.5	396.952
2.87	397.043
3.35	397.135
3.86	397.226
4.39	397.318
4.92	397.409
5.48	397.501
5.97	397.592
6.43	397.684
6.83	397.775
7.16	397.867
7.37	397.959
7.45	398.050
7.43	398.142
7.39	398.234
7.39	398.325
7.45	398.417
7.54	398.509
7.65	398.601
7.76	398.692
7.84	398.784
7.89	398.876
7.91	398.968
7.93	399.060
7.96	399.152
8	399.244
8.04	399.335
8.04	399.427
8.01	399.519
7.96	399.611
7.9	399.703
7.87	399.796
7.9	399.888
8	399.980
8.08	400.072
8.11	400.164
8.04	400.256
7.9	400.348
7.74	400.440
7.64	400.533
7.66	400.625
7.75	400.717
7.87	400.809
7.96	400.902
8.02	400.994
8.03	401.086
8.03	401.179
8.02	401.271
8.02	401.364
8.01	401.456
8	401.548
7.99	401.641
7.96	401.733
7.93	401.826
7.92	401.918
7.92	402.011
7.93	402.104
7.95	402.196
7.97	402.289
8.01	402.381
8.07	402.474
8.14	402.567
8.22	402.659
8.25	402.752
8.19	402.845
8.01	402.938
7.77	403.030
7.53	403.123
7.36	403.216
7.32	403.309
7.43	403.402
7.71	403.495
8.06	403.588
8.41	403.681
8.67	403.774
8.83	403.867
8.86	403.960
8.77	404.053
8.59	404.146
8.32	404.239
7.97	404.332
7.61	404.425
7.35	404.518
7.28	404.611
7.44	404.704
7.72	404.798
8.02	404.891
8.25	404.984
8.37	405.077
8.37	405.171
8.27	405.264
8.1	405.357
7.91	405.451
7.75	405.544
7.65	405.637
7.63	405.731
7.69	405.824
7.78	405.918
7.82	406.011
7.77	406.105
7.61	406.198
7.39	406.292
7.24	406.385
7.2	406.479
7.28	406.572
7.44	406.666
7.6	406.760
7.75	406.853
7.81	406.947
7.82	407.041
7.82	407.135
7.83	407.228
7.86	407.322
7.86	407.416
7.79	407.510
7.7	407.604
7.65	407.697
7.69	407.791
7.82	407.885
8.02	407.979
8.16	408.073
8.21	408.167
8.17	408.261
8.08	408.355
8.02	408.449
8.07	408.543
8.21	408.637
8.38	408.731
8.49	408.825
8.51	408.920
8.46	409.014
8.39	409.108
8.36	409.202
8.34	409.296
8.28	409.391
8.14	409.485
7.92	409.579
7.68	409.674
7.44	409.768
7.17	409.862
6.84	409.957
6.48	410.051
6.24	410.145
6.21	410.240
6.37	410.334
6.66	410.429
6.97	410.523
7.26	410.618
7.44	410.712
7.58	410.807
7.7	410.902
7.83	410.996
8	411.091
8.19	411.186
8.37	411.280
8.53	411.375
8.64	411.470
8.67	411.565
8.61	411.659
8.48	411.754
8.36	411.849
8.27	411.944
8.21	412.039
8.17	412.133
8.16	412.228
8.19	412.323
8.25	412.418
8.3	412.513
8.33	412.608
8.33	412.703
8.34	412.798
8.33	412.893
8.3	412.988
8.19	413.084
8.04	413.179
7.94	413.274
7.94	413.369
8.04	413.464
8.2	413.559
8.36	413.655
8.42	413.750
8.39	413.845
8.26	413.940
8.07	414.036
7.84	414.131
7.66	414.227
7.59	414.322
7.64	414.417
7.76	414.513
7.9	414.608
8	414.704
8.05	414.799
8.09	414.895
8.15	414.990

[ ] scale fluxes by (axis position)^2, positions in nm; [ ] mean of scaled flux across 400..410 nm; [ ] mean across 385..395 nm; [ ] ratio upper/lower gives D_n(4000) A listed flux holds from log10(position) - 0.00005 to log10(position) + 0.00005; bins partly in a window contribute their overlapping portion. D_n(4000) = 1.4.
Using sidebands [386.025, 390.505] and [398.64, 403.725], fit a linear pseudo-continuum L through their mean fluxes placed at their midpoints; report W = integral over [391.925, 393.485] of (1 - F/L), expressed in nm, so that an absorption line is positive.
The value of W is 0.59 nm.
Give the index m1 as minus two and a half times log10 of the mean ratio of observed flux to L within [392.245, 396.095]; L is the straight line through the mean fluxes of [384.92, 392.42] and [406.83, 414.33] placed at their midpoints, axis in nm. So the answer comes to 0.34 mag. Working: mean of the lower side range 6.57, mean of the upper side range 7.95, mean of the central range 5.06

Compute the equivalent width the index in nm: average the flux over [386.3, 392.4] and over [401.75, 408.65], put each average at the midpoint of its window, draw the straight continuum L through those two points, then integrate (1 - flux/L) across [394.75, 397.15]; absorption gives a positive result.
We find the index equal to 0.59 nm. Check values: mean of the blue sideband 6.53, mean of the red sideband 7.9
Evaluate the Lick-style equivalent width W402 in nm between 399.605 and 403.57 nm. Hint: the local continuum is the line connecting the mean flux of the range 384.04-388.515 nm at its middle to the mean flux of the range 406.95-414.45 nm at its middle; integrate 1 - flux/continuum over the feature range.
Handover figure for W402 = -0.23 nm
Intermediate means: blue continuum 6.69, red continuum 7.94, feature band 7.91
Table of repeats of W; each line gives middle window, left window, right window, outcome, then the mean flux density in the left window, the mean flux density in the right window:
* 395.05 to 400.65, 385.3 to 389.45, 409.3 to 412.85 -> 0.44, 6.42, 7.81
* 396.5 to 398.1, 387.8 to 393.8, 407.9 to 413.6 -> 0.45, 5.65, 7.96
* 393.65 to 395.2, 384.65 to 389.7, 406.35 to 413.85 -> 0.36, 6.54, 7.91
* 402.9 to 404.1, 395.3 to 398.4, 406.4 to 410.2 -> -0.21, 5.47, 7.82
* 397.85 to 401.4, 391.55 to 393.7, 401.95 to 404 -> -0.49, 4.49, 8.02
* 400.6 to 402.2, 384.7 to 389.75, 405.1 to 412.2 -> -0.12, 6.54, 7.82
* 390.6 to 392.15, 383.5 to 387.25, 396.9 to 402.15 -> 0.00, 6.38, 7.28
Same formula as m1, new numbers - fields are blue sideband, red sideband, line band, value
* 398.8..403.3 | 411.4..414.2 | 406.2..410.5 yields 0.06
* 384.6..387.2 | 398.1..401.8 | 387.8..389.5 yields 0.21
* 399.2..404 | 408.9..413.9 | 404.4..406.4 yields 0.02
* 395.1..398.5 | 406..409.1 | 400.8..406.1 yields -0.14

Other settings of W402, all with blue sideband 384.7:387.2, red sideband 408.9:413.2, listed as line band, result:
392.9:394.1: 0.751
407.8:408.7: -0.032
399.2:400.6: -0.085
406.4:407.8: 0.017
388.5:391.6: 0.334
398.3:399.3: -0.042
